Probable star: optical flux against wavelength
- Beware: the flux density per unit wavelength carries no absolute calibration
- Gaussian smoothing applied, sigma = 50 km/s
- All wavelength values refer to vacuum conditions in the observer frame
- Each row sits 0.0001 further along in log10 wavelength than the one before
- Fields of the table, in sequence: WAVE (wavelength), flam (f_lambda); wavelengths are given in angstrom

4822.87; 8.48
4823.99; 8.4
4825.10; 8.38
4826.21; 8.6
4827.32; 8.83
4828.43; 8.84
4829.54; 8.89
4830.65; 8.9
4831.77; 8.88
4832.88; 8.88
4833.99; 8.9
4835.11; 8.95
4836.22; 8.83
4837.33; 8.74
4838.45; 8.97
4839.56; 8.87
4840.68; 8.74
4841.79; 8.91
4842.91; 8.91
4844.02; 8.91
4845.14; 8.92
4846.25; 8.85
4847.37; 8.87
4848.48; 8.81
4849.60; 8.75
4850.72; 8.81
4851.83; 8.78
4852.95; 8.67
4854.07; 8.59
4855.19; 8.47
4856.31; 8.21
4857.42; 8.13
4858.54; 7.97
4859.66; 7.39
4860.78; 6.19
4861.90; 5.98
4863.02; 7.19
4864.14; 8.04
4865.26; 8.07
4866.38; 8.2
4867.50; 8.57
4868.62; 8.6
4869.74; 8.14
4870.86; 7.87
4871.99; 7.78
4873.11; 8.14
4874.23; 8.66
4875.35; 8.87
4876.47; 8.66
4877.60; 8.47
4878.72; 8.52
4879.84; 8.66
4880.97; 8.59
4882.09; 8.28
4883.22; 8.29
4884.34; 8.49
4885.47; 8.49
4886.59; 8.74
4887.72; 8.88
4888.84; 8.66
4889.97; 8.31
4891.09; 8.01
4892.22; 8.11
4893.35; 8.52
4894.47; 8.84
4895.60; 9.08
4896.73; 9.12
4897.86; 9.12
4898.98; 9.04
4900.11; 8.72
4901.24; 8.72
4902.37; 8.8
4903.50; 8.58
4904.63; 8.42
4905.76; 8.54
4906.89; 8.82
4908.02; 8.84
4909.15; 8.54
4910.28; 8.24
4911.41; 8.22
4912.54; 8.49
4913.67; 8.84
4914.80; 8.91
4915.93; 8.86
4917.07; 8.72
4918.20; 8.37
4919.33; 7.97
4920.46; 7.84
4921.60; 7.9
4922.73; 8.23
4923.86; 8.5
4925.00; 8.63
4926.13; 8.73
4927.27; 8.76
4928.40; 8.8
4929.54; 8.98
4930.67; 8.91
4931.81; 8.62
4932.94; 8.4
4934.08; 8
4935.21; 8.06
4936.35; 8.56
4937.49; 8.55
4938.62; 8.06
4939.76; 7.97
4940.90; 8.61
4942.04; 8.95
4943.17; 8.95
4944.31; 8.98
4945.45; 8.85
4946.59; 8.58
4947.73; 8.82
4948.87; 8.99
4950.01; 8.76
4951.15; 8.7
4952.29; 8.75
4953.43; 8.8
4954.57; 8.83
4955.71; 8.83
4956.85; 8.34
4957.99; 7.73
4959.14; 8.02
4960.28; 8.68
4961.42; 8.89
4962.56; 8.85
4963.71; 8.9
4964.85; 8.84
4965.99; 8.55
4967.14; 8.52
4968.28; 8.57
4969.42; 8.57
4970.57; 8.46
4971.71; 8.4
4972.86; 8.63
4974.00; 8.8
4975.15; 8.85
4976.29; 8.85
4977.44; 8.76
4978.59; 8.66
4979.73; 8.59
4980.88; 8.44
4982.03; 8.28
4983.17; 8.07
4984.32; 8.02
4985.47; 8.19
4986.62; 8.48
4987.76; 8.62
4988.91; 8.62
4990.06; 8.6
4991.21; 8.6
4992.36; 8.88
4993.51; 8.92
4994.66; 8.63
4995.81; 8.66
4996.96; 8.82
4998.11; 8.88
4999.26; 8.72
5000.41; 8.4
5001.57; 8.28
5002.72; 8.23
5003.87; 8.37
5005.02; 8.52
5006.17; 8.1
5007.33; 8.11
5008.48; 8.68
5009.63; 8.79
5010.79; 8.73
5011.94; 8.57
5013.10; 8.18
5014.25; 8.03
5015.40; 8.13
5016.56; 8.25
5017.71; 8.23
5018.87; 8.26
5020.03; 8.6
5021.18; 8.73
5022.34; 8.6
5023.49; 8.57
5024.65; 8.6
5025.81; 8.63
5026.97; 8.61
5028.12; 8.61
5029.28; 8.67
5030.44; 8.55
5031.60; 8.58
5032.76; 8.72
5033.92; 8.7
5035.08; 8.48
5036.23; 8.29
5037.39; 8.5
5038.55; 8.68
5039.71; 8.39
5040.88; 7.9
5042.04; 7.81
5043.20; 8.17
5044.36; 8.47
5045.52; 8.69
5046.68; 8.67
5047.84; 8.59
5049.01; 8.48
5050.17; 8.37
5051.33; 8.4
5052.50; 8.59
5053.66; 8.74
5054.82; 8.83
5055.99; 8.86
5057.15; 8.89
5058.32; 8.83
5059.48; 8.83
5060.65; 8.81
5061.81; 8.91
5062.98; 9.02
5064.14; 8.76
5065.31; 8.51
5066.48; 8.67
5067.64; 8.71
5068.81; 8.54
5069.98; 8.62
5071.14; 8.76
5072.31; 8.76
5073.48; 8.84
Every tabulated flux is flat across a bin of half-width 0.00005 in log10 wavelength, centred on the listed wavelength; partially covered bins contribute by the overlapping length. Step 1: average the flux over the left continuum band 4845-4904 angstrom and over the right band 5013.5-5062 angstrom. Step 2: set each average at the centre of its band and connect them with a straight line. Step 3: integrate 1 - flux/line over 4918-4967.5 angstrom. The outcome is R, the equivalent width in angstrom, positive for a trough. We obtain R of -0.64 angstrom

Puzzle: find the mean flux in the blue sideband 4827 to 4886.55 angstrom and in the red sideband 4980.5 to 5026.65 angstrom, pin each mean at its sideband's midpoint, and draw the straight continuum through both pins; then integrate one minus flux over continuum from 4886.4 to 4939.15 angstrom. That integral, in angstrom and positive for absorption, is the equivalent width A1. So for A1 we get -0.6 angstrom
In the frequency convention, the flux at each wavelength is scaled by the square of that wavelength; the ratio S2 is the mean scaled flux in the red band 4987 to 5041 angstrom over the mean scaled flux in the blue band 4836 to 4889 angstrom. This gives 1.08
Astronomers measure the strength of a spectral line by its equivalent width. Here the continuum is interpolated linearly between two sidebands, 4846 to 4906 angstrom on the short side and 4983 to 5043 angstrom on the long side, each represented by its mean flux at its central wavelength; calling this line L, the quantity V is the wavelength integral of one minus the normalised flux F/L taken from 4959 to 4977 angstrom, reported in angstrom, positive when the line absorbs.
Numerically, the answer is -0.46 angstrom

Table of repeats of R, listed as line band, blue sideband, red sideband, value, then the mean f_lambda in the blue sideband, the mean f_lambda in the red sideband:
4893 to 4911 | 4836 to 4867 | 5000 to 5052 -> -0.8 angstrom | 8.34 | 8.44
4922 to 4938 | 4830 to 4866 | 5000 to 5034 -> -0.2 angstrom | 8.44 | 8.46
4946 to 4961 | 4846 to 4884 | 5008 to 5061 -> -0.4 angstrom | 8.23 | 8.53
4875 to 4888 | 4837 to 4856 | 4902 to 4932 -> 0.2 angstrom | 8.79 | 8.55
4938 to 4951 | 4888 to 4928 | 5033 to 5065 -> -0.2 angstrom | 8.58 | 8.58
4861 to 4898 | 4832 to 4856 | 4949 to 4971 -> 1.8 angstrom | 8.81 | 8.62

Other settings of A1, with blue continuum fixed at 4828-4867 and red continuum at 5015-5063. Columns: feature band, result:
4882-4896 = -0.07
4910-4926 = 0.13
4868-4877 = 0.13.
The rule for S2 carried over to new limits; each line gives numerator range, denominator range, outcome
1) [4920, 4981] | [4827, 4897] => 1.05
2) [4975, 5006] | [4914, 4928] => 1.04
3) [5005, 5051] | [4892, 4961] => 1.02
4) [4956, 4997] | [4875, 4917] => 1.03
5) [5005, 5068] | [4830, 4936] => 1.07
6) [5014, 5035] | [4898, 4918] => 1.03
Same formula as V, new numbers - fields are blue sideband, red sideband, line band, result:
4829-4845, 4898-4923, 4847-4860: 0.50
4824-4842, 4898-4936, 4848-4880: 1.99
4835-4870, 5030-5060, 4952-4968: -0.27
